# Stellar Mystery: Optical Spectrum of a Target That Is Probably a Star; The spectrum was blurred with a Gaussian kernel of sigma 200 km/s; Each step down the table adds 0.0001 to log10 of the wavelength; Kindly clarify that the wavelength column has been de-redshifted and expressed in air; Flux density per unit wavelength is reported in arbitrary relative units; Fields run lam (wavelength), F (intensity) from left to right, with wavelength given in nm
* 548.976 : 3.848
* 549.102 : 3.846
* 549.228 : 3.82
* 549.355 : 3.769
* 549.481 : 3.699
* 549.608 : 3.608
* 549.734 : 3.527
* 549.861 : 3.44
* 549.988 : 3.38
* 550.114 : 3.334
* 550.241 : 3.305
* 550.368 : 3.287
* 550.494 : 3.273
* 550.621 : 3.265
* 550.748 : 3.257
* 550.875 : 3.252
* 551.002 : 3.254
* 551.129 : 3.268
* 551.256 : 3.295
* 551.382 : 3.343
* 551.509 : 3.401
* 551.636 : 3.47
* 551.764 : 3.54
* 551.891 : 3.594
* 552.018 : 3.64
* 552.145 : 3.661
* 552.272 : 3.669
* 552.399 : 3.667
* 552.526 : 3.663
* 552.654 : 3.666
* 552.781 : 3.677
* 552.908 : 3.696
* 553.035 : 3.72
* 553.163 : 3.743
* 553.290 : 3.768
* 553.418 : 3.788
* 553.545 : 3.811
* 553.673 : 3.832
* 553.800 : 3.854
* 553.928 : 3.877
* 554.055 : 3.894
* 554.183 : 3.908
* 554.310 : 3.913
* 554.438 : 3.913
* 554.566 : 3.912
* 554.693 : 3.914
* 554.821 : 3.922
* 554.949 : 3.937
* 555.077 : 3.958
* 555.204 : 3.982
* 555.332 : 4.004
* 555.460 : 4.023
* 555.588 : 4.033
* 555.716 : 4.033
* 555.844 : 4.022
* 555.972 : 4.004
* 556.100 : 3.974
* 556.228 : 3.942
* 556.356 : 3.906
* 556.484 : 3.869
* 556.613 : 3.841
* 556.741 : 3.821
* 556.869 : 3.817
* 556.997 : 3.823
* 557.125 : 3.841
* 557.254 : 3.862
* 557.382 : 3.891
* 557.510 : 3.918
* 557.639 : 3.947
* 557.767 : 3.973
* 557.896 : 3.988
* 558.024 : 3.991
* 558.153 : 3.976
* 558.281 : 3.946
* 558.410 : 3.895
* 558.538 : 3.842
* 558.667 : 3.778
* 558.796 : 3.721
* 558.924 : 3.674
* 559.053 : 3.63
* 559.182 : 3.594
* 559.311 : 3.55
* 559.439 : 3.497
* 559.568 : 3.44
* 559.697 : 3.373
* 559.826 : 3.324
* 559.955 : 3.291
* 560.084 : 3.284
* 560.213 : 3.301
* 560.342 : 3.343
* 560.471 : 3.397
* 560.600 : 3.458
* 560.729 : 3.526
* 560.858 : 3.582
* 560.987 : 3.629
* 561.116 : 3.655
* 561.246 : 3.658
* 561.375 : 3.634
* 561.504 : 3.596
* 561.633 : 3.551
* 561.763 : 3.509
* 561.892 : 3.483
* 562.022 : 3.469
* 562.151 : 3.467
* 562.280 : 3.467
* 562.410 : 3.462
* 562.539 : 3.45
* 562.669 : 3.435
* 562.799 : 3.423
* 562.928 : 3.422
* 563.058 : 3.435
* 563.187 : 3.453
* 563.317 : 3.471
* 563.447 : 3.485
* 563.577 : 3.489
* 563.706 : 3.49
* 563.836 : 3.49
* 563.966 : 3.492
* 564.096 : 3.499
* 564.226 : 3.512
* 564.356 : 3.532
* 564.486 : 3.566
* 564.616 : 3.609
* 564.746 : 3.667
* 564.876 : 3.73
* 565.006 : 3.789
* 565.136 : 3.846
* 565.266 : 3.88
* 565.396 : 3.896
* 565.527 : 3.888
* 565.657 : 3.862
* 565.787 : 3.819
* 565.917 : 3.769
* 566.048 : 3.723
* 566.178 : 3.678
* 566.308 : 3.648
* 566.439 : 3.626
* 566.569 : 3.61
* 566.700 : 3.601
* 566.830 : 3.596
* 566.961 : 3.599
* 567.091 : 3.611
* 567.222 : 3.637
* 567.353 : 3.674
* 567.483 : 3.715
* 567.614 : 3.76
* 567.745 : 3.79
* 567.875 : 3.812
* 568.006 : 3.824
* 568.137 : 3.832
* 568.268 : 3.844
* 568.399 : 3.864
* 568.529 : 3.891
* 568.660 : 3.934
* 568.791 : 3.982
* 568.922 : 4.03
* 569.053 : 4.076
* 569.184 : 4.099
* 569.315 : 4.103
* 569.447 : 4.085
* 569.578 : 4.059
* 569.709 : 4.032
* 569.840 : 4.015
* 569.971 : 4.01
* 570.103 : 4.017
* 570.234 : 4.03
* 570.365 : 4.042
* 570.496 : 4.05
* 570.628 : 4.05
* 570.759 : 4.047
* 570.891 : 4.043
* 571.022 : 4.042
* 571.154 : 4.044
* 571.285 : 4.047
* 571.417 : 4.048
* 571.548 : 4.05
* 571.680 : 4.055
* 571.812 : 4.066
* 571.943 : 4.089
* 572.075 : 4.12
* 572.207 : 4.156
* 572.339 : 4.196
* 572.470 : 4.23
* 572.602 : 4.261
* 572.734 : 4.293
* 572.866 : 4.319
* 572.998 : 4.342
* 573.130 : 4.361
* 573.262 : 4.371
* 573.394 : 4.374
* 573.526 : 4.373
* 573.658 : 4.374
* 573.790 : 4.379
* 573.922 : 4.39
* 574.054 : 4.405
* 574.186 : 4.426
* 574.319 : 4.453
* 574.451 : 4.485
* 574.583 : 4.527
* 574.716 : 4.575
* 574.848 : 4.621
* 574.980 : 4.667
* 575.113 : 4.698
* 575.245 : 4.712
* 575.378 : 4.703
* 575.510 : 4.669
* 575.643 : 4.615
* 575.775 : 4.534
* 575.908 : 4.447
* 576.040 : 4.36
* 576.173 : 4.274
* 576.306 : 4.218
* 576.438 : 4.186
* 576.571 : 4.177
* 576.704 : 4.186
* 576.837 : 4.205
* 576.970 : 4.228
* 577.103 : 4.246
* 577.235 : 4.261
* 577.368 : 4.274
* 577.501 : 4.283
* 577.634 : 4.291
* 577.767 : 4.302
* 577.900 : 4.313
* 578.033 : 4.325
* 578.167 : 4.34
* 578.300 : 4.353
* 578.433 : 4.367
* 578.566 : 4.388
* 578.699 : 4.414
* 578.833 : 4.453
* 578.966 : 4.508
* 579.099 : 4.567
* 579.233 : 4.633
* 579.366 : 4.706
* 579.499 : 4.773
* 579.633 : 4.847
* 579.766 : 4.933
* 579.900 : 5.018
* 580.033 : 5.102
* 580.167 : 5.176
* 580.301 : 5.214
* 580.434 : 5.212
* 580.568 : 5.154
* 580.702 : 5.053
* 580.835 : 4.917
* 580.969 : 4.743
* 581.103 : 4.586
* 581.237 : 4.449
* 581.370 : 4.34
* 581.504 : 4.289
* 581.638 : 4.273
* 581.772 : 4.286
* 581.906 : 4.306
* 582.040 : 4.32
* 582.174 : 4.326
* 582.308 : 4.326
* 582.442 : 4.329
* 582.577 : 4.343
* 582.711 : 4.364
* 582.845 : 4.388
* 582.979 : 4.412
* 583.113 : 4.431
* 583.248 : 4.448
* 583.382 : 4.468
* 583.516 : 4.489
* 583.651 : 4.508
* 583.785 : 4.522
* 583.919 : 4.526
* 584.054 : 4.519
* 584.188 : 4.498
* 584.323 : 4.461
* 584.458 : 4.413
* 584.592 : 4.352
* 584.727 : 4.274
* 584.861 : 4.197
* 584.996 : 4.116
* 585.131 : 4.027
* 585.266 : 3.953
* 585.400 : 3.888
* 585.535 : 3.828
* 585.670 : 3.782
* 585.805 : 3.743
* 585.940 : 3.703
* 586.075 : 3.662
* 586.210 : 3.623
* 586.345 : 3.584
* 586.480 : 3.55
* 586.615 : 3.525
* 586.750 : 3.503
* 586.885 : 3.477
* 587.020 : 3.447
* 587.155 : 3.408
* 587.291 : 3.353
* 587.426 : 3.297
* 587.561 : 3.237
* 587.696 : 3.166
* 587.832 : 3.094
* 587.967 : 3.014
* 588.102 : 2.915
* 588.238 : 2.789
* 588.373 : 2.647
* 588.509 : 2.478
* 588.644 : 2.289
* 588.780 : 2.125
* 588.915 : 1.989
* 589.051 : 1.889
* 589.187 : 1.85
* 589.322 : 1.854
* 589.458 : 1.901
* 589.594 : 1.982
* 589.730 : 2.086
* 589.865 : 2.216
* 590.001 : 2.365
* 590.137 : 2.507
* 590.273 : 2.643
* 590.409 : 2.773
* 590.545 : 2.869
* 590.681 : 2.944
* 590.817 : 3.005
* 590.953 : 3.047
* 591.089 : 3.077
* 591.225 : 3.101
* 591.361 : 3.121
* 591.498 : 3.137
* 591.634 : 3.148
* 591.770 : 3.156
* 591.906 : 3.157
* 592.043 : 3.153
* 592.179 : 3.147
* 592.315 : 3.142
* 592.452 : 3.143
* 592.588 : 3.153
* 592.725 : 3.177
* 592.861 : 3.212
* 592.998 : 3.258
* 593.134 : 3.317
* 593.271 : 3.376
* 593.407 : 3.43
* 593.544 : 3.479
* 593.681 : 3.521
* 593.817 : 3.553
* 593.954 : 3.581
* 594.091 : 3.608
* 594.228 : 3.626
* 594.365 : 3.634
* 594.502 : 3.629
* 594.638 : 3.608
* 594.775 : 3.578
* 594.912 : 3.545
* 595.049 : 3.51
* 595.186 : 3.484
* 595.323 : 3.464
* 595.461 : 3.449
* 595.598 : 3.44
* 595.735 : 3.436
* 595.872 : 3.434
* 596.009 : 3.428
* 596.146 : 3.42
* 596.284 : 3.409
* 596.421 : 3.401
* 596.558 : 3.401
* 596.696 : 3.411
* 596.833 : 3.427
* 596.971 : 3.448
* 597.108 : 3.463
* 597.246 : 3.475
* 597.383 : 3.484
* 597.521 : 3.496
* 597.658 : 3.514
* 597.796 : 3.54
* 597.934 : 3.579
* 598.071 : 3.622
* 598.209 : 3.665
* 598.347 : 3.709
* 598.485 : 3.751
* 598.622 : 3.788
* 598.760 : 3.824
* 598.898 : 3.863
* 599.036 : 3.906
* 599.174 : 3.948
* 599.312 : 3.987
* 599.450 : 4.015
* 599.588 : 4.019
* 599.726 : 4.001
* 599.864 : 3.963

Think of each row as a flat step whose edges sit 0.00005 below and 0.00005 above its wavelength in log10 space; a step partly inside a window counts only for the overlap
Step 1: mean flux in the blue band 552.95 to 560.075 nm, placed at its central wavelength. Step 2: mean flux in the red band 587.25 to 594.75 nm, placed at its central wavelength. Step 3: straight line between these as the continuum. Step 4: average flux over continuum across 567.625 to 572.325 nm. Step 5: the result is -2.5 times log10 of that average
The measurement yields -0.15 mag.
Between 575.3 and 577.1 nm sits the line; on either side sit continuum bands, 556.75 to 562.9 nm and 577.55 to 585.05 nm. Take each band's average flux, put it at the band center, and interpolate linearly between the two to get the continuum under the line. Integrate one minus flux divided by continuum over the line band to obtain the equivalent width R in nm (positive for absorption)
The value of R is -0.02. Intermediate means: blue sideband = 3.63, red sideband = 4.53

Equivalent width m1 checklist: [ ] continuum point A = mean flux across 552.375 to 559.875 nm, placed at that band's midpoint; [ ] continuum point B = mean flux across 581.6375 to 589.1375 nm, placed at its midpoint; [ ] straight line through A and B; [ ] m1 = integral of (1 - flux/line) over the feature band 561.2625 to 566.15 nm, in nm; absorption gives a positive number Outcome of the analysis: 0.28 nm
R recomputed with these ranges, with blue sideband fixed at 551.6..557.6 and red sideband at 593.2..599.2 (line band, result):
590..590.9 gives 0.21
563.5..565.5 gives 0.07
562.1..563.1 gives 0.09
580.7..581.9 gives -0.28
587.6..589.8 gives 0.74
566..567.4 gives 0.04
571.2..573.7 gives -0.34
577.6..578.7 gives -0.20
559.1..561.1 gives 0.19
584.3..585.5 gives -0.18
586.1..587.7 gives 0.07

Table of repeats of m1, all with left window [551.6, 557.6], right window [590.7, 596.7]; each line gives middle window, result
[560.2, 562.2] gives 0.12 nm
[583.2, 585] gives -0.50 nm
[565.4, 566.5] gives -0.02 nm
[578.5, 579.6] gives -0.32 nm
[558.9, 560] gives 0.09 nm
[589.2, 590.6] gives 0.45 nm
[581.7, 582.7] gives -0.24 nm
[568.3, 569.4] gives -0.10 nm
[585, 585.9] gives -0.11 nm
